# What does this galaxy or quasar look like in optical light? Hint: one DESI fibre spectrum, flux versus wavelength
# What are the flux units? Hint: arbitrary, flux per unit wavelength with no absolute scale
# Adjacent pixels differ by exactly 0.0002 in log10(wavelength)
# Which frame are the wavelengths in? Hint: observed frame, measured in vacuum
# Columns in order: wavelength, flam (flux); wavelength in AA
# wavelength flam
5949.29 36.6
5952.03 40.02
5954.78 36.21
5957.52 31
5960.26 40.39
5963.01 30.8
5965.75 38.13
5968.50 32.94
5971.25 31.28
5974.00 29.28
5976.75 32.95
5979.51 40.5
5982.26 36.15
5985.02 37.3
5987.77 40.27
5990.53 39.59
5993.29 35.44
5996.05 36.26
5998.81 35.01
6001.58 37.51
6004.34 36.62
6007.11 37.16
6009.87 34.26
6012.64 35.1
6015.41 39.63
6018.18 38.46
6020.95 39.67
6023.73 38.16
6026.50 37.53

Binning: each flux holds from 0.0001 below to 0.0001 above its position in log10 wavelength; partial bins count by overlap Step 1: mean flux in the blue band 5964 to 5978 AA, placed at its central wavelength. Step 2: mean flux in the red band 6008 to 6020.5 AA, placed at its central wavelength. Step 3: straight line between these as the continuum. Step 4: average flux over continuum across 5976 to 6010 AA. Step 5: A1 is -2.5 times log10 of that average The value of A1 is -0.061 mag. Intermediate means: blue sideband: 32.9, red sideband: 37.1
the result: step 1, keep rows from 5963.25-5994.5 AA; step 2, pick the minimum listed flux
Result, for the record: 29.28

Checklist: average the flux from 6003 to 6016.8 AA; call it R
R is 36.6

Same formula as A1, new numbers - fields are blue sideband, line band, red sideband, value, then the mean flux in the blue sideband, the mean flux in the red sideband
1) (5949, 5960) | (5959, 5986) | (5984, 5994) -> 0.07 mag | 36.3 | 38.4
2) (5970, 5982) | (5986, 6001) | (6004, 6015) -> -0.07 mag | 33.8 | 36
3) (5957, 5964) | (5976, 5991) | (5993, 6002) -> -0.07 mag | 34.6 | 36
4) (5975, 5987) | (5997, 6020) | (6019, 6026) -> 0.04 mag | 36.7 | 38.7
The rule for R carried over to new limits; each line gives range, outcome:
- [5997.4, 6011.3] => 36.1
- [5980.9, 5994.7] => 37.8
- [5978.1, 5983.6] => 38.3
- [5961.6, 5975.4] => 32.5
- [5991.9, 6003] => 36.1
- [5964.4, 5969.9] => 35.5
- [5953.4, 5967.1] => 35.3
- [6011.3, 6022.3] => 38.2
